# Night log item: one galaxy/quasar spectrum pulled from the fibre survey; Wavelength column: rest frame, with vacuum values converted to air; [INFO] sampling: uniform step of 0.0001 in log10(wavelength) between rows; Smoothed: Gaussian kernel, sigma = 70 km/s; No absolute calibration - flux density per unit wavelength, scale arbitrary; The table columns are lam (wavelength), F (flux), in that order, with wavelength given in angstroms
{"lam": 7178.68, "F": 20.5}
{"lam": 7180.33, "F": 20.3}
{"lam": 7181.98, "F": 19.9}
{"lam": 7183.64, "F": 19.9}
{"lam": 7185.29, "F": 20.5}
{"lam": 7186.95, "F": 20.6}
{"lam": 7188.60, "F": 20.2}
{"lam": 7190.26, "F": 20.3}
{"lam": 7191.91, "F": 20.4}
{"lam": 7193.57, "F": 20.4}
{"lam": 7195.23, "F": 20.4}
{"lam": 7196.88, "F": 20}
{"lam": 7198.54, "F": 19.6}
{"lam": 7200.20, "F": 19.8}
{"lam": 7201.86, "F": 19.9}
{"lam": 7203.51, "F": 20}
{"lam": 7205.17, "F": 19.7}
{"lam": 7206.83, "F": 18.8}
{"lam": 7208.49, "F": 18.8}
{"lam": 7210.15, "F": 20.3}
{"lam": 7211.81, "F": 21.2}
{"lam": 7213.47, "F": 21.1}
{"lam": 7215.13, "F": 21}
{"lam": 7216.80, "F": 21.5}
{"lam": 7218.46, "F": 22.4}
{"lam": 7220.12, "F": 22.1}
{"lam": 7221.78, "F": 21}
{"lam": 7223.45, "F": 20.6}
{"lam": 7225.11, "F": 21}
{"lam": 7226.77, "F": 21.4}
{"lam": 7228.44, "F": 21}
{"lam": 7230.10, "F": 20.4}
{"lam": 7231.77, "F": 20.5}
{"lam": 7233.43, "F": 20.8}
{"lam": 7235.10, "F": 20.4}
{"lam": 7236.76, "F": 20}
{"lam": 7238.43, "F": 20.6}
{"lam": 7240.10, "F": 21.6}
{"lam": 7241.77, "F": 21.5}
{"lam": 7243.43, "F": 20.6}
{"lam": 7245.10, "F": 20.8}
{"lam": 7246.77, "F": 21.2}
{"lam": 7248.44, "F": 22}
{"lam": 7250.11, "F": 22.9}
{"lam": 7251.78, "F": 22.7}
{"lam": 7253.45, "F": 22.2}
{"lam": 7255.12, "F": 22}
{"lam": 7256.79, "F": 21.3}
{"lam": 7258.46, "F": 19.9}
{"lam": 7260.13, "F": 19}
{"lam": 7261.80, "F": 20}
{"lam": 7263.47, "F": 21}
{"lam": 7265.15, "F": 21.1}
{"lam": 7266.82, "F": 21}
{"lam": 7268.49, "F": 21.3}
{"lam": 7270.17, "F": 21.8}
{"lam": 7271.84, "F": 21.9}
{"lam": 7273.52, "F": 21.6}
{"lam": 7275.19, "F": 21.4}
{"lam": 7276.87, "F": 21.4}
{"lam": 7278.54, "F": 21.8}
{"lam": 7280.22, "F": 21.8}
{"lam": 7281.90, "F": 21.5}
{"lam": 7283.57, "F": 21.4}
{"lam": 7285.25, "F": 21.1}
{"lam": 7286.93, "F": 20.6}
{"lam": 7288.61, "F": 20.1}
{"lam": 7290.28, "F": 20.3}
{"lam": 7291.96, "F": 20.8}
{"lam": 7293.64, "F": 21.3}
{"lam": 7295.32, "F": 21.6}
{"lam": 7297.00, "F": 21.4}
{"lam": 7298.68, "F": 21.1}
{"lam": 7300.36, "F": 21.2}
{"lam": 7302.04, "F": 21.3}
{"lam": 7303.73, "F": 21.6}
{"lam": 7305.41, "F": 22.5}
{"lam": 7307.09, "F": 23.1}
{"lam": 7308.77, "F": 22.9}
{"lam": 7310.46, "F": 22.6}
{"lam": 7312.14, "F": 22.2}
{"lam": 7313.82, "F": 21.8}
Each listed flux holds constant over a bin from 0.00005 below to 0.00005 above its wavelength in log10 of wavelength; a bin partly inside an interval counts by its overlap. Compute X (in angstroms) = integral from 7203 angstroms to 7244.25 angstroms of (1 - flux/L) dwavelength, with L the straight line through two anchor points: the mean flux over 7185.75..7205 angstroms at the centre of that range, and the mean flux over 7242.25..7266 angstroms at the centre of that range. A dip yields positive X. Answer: -0.2 angstroms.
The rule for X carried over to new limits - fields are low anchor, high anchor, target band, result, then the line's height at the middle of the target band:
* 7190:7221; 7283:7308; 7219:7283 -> -1.02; 20.9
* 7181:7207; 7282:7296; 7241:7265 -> -0.72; 20.6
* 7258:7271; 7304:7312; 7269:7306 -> 0.62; 21.7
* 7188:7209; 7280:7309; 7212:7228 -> -0.88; 20.2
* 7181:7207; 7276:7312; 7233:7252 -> -0.42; 20.8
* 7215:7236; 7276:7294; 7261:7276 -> -0.10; 21.1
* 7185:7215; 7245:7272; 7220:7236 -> -0.14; 20.7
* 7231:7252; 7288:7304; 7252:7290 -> -0.09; 21.1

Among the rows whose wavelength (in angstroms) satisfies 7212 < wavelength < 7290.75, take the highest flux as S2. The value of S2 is 22.9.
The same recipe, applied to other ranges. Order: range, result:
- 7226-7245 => 21.6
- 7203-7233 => 22.4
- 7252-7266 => 22.2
